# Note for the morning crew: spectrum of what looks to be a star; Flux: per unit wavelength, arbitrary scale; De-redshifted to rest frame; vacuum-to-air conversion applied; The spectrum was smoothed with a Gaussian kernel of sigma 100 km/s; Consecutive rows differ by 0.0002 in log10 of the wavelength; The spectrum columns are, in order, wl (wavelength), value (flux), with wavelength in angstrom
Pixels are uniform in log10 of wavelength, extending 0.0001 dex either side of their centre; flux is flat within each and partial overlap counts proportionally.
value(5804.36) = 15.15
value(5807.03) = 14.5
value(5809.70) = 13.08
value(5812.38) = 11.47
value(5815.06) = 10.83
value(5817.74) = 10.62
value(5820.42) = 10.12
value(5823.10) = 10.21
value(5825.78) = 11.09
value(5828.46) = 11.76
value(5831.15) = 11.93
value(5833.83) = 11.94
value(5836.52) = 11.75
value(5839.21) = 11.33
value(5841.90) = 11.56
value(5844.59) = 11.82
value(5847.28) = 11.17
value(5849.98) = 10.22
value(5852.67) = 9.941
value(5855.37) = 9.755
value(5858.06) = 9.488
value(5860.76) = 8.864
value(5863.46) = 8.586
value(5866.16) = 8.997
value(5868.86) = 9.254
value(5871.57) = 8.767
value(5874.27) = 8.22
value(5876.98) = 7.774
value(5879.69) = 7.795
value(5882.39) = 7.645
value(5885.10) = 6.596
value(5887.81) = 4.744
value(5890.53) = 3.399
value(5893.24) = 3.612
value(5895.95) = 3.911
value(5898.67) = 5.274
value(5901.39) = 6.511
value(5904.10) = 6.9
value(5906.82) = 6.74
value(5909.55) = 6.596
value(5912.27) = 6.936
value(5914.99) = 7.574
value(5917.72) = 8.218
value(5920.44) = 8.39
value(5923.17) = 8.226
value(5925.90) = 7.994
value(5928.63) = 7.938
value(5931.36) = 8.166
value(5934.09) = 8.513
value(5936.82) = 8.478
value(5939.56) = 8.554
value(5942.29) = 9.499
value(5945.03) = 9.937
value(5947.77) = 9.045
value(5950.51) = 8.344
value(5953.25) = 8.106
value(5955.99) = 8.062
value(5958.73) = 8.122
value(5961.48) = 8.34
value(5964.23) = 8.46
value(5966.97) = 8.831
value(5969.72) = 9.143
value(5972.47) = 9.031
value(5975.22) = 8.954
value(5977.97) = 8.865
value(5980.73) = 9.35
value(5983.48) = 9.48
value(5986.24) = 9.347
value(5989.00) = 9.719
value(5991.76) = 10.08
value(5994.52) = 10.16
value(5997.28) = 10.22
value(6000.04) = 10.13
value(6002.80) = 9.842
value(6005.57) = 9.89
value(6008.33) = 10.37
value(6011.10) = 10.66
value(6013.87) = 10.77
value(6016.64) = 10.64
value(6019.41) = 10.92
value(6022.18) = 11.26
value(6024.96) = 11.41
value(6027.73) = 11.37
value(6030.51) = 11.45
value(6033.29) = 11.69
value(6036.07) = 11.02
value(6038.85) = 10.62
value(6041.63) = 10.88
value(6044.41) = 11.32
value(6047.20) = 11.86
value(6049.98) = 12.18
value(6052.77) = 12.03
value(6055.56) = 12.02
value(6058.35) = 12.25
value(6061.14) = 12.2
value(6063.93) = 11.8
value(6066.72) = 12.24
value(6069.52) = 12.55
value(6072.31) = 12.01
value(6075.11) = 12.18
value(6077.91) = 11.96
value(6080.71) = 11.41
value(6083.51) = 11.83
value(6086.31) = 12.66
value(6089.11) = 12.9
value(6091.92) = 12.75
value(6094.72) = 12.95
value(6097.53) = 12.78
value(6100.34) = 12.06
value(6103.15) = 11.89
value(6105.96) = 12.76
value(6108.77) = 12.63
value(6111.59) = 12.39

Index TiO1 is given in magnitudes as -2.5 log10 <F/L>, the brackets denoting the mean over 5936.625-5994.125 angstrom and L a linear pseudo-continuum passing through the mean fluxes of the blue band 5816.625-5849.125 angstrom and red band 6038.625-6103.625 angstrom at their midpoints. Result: 0.29 mag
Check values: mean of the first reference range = 11.3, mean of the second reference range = 12.1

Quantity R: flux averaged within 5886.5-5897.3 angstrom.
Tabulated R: 3.91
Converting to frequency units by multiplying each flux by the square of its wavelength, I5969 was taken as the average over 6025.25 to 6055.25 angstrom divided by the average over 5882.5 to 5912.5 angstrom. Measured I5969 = 2.15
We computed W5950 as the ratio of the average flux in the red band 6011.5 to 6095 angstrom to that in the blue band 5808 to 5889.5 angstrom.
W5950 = 1.2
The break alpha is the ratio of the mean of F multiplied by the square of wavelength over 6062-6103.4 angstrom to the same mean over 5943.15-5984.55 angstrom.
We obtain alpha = 1.45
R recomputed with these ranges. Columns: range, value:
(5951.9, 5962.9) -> 8.16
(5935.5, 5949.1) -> 9.1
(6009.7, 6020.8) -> 10.7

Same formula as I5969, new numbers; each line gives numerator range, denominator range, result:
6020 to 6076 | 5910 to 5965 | 1.46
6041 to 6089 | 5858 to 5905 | 1.84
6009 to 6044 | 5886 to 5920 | 1.93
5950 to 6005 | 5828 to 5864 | 0.89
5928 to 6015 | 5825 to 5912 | 1.12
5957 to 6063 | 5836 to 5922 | 1.36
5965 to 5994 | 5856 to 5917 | 1.36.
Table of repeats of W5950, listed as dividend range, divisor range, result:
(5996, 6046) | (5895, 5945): 1.43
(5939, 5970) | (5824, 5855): 0.77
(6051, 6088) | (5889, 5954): 1.64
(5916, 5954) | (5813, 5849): 0.76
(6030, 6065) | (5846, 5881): 1.27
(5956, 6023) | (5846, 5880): 1.05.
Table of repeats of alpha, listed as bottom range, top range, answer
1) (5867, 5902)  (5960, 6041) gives 1.63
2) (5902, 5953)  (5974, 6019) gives 1.26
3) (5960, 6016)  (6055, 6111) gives 1.32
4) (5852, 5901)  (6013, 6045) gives 1.60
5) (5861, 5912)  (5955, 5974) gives 1.30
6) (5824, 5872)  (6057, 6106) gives 1.27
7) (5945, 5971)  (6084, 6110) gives 1.54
